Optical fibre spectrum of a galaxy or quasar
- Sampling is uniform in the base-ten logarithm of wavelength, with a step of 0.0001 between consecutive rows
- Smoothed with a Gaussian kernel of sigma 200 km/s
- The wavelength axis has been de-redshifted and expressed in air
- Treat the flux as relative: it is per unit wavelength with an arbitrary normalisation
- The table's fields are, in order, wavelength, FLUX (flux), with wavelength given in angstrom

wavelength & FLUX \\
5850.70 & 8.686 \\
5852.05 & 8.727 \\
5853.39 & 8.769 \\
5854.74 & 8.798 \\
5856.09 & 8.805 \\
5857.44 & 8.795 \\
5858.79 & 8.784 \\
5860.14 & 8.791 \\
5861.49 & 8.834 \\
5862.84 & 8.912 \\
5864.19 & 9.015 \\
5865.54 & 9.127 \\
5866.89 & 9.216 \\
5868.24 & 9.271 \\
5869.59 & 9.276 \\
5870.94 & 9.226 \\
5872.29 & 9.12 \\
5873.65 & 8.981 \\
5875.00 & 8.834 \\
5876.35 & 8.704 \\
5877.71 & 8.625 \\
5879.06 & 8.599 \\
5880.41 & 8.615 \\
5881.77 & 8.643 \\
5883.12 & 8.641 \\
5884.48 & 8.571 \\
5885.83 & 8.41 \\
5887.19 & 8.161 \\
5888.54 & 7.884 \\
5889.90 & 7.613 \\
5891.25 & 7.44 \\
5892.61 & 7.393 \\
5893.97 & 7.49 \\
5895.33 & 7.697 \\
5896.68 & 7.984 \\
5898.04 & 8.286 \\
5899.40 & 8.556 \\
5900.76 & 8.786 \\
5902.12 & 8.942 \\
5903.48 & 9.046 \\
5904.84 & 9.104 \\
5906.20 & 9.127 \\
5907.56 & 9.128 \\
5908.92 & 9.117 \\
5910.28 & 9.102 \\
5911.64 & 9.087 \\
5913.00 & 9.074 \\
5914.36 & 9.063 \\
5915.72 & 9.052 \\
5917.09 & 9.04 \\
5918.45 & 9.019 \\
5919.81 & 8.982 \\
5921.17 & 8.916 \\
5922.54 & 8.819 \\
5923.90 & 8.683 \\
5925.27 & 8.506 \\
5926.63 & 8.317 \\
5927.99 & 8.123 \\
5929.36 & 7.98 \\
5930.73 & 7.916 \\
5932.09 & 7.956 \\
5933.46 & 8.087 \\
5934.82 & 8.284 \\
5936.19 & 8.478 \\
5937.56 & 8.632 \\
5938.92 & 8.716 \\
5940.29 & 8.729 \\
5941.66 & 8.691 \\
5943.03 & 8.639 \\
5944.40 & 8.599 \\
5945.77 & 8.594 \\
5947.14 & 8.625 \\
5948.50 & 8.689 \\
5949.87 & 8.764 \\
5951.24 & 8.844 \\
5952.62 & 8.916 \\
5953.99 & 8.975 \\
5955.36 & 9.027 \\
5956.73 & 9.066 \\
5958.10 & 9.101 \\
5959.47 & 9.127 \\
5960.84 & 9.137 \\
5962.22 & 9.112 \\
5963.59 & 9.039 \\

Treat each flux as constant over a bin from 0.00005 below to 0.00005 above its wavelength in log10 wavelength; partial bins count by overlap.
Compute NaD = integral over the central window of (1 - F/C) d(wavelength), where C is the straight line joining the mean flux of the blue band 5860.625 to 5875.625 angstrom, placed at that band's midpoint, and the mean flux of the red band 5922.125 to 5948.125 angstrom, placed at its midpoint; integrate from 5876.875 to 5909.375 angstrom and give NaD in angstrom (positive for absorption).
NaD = 1.6 angstrom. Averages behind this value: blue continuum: 9.07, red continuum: 8.44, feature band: 8.41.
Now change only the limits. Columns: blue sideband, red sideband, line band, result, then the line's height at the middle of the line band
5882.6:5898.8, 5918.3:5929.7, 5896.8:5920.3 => -1.8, 8.3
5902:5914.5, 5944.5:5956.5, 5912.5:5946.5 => 1.3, 8.95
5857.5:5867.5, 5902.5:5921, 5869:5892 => 1.1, 8.99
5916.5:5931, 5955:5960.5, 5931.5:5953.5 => 0.7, 8.87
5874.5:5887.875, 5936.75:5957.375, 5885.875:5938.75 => 1.0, 8.67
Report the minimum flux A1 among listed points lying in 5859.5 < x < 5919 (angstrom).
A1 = 7.393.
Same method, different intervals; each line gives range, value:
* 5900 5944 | 7.916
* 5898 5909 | 8.286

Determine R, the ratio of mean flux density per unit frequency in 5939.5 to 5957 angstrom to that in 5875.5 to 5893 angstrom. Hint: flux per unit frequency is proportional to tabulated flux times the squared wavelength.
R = 1.1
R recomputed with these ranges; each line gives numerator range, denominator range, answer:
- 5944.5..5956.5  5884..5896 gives 1.15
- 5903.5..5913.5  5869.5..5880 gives 1.04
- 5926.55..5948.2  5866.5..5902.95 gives 1.01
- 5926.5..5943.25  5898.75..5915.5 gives 0.93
